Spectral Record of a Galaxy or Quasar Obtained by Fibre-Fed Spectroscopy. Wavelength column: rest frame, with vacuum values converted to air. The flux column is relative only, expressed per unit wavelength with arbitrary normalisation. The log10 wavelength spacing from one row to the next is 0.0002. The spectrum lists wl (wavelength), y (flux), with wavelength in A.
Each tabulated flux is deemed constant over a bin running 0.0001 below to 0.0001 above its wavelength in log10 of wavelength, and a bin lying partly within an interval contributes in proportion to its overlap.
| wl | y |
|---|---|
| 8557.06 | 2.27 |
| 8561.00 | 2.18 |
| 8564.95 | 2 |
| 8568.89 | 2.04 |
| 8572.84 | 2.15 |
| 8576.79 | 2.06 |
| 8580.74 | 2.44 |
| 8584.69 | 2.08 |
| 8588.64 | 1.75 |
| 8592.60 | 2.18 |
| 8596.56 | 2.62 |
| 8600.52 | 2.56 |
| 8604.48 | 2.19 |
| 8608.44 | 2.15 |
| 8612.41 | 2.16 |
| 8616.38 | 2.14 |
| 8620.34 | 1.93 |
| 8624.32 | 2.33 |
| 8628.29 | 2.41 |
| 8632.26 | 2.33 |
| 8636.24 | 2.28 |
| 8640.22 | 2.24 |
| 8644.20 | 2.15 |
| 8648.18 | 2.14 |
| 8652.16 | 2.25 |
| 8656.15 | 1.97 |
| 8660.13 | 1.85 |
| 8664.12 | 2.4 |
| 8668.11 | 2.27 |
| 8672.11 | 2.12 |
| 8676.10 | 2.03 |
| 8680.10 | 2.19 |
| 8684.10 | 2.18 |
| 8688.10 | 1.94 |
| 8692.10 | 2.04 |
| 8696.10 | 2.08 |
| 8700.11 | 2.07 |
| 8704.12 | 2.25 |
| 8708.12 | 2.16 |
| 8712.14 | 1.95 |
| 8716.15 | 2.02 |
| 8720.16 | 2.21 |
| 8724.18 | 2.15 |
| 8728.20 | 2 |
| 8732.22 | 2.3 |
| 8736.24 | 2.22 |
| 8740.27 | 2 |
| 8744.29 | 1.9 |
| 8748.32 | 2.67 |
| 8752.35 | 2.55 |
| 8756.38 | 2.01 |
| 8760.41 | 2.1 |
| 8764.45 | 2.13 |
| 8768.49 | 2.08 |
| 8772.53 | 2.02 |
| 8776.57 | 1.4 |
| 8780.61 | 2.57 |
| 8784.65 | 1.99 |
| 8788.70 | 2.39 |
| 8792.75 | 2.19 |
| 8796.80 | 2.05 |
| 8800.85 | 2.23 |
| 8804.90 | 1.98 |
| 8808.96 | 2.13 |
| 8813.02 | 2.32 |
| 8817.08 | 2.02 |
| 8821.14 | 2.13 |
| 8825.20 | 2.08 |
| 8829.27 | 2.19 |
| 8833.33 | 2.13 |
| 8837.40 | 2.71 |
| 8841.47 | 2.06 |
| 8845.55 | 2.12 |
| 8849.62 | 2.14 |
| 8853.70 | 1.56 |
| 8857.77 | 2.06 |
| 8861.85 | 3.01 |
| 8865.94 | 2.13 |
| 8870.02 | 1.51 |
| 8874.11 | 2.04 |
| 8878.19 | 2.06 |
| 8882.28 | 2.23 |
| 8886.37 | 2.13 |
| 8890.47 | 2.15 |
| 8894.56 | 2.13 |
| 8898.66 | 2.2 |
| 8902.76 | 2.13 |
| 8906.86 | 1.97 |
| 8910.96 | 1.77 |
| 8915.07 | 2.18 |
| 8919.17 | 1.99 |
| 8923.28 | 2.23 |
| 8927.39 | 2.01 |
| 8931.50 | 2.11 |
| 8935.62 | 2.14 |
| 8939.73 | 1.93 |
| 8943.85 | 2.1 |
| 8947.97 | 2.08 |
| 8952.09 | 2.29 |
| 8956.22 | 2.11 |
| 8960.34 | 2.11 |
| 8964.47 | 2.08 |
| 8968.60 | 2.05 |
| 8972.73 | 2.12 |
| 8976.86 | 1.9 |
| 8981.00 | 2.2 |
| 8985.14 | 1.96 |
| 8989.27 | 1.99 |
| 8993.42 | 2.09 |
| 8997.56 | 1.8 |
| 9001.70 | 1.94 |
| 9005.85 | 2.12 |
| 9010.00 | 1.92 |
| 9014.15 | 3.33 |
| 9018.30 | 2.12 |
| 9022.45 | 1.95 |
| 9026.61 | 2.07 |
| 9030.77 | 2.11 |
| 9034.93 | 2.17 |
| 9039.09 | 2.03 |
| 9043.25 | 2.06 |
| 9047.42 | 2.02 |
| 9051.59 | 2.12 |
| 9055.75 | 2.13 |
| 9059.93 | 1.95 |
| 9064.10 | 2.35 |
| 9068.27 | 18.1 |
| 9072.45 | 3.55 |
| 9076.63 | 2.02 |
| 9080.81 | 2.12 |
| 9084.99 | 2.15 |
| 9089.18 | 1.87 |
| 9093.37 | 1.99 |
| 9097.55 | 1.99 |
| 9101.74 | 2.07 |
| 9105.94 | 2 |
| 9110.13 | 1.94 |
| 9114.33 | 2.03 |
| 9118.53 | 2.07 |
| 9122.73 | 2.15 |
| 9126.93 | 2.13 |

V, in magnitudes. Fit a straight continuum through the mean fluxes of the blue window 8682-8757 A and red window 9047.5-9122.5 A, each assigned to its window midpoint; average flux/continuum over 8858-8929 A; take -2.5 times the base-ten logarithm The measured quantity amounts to 0.21 mag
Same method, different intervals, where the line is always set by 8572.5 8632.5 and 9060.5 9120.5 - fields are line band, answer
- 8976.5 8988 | 0.434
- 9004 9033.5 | 0.362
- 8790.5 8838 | 0.229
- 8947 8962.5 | 0.352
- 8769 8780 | 0.352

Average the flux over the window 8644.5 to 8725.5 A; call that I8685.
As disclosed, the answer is 2.11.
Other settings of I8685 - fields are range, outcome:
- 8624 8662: 2.19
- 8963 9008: 2.02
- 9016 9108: 2.86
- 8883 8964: 2.09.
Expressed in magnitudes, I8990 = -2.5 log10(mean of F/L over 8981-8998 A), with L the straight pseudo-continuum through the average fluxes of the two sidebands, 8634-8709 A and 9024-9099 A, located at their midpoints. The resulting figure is 0.393 mag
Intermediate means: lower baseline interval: 2.14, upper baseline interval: 3.05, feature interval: 2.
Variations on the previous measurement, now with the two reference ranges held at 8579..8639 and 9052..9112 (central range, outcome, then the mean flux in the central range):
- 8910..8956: 0.38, 2.08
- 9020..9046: 0.46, 2.06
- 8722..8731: 0.19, 2.1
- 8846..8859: 0.39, 1.94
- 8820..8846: 0.23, 2.21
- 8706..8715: 0.19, 2.06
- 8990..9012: 0.49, 1.97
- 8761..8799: 0.24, 2.09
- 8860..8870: 0.19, 2.35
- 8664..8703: 0.13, 2.12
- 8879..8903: 0.30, 2.16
